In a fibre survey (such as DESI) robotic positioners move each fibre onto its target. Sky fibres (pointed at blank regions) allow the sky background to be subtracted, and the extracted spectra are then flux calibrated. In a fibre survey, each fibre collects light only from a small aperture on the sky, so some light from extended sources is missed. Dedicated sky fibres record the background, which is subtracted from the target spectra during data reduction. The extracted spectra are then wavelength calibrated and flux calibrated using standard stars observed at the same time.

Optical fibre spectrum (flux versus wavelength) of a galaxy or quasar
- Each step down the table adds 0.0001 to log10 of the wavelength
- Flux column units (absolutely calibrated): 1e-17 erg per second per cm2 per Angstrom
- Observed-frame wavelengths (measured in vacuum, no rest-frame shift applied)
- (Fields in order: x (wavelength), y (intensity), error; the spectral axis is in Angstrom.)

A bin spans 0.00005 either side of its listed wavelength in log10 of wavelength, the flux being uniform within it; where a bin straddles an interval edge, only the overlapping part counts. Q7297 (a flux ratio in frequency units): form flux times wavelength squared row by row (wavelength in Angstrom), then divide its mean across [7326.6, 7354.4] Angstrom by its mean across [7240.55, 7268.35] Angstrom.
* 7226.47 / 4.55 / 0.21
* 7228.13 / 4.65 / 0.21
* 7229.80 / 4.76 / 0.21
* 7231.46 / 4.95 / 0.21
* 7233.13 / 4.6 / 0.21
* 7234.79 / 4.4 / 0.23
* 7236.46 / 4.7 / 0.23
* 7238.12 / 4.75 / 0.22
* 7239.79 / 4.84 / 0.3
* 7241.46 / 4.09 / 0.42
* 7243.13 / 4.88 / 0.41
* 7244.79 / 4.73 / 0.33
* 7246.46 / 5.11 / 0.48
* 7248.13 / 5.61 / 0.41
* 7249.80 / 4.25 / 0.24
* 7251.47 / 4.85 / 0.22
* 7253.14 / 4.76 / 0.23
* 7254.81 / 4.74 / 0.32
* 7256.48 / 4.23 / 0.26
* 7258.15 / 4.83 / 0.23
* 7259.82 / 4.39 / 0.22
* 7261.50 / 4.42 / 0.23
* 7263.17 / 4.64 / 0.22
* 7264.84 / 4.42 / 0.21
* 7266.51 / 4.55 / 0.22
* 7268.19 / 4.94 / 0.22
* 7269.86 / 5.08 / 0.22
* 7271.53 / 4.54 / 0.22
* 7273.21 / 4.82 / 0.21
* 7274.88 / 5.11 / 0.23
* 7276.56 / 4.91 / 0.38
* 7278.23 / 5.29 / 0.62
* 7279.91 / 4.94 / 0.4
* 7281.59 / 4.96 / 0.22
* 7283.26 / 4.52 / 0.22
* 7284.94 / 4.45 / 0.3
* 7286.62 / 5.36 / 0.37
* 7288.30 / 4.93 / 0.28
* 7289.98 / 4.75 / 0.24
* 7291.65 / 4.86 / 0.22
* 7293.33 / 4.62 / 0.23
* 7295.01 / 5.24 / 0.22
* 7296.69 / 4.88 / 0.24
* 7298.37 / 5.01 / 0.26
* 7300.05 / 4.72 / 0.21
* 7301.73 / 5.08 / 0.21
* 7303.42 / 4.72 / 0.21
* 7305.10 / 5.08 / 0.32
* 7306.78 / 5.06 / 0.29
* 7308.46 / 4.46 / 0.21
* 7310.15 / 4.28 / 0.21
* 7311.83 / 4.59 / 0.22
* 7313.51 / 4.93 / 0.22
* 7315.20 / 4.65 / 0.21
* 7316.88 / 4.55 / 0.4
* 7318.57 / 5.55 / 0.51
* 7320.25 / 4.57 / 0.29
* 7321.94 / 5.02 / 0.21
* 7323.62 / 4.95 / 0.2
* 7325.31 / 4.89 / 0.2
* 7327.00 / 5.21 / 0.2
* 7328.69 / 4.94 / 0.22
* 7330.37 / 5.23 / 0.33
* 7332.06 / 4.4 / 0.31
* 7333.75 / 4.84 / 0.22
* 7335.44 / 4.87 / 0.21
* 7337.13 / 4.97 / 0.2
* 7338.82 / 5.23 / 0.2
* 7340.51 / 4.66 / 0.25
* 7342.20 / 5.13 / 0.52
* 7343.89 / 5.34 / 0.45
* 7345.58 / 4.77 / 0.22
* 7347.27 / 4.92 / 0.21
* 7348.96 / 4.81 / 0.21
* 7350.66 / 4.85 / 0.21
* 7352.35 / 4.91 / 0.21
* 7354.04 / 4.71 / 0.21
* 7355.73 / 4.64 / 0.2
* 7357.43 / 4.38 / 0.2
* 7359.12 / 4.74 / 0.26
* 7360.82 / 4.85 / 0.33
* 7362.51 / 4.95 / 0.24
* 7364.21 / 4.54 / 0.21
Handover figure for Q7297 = 1.1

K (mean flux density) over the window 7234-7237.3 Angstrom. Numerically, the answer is 4.56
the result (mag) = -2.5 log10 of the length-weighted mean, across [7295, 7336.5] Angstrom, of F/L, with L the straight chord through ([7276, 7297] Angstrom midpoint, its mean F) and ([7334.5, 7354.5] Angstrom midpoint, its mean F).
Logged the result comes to 0.01 mag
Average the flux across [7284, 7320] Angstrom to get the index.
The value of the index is 4.84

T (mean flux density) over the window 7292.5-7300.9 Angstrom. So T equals 4.9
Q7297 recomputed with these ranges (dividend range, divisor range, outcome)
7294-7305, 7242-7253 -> 1.03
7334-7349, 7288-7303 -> 1.03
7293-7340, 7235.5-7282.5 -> 1.04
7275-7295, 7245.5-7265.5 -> 1.05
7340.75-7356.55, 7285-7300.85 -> 1.01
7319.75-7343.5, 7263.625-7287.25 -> 1.03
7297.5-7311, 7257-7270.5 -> 1.05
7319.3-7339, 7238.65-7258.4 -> 1.06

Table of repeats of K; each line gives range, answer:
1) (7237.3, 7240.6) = 4.79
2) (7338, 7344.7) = 5.09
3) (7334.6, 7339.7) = 5.02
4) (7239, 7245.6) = 4.64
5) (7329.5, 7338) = 4.86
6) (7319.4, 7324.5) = 4.85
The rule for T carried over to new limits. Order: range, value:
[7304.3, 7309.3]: 4.87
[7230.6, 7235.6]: 4.66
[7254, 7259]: 4.6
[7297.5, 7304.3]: 4.88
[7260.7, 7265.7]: 4.5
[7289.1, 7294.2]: 4.75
